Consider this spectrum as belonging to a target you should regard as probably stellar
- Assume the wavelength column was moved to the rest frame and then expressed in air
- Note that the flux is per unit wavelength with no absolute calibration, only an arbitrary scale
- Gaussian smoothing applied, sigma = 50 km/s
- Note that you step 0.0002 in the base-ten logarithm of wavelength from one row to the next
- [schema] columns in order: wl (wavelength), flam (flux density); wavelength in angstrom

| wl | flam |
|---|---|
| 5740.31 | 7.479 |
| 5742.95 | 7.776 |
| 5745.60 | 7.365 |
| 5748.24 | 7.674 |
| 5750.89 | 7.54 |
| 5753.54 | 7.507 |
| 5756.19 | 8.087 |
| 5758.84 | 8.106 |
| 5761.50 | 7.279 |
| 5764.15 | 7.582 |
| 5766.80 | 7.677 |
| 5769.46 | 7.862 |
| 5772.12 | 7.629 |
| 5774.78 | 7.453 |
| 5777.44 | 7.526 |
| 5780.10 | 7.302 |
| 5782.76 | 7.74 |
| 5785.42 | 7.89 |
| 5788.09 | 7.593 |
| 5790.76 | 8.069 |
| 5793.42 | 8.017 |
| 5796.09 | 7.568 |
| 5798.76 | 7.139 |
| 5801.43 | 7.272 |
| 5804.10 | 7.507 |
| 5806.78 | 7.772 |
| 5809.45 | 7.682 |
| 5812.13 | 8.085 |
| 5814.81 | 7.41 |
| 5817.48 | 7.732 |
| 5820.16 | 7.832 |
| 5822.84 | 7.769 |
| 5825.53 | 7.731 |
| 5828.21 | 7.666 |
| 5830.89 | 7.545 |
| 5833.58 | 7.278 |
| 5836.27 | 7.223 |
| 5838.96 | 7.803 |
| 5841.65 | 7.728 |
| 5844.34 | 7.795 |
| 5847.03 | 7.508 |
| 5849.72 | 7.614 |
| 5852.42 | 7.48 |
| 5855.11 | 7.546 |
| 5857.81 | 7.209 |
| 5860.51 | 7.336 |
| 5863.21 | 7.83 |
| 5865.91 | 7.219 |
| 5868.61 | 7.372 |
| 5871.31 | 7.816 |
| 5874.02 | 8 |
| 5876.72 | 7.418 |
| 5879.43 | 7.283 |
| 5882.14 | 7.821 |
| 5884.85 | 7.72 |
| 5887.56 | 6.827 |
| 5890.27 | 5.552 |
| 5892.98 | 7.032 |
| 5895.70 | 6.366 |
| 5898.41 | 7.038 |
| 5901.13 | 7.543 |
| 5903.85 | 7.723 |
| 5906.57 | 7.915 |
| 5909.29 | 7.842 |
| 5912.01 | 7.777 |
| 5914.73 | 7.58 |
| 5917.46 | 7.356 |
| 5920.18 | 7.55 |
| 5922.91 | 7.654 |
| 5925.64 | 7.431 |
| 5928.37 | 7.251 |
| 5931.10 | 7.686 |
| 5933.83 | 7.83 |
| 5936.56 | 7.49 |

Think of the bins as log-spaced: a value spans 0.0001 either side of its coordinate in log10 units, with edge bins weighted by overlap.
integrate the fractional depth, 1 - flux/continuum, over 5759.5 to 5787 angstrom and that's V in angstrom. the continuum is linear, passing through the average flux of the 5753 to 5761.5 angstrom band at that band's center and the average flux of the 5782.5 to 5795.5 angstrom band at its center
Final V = 0.84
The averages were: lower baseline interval 7.83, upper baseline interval 7.86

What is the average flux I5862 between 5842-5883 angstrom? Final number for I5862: 7.55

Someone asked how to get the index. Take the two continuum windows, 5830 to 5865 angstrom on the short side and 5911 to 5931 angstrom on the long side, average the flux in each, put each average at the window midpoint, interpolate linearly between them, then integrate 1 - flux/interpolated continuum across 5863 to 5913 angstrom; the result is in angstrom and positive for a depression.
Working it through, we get 1.1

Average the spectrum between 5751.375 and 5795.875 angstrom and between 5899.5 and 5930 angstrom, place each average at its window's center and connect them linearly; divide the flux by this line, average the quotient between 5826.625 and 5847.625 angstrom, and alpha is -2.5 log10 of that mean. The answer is 0.012 mag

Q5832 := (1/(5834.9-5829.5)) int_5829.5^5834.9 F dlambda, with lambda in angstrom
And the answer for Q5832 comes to 7.42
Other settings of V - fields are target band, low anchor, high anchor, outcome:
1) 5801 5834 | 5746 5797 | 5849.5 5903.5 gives -0.61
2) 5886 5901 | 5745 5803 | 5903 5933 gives 1.89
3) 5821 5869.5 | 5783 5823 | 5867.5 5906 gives -0.43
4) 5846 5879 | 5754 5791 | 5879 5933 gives -0.27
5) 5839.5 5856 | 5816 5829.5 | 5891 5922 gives 0.04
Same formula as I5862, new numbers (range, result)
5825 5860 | 7.54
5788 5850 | 7.64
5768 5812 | 7.64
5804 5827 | 7.73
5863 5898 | 7.23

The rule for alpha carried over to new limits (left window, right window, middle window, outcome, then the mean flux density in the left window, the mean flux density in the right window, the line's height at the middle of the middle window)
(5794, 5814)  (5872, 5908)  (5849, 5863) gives -0.010 mag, 7.58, 7.26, 7.39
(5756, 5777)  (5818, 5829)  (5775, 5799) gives 0.006 mag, 7.68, 7.75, 7.7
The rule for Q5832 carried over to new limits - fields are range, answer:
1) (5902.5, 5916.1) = 7.77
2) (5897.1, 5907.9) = 7.55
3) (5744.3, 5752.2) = 7.53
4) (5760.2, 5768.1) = 7.52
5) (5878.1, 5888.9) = 7.41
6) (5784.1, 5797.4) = 7.83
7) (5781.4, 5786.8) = 7.81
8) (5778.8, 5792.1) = 7.72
